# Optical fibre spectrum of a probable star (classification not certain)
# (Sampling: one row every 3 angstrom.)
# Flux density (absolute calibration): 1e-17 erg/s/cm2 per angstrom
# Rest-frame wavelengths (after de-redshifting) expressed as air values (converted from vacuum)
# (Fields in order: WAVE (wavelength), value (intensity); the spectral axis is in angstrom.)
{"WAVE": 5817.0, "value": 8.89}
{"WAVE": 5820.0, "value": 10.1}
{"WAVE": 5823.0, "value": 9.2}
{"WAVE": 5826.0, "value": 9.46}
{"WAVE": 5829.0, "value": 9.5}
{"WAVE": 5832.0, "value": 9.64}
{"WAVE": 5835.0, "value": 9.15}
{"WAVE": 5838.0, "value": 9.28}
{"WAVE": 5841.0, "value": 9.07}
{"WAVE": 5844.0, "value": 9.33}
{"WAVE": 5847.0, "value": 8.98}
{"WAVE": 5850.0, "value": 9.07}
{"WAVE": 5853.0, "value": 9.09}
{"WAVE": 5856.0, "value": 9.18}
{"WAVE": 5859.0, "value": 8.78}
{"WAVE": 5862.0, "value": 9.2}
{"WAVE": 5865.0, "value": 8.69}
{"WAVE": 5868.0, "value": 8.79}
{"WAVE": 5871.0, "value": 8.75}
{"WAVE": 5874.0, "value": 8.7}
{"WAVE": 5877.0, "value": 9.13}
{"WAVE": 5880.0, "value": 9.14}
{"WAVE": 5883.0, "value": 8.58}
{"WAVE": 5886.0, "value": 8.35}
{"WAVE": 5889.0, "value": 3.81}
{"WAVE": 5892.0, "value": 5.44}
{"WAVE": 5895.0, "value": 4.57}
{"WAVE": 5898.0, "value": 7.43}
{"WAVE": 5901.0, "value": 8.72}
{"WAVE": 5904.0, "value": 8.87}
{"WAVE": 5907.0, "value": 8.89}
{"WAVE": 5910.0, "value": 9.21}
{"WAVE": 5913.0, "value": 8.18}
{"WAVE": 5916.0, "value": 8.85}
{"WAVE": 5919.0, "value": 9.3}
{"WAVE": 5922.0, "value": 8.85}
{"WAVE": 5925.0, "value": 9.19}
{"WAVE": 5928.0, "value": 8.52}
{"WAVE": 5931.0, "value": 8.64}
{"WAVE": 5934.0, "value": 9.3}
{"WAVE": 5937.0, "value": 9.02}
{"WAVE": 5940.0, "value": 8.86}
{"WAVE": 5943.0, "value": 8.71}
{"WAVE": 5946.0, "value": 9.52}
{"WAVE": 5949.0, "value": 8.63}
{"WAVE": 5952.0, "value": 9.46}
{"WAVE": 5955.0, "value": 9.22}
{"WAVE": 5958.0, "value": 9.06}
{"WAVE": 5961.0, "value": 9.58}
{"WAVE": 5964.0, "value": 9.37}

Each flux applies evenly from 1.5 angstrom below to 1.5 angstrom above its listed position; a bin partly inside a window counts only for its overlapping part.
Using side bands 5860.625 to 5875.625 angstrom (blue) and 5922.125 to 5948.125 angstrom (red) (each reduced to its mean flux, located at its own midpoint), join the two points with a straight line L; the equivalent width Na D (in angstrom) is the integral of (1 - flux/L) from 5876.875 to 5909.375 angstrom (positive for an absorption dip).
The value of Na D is 5.0 angstrom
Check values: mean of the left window 8.83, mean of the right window 8.96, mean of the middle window 7.52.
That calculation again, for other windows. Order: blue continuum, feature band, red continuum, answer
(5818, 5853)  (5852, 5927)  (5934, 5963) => 7.6 angstrom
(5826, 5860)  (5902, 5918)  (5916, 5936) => 0.3 angstrom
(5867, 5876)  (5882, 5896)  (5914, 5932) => 4.3 angstrom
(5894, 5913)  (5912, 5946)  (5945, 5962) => -1.0 angstrom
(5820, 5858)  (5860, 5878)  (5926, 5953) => 0.6 angstrom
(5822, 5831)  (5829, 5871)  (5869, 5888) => -0.2 angstrom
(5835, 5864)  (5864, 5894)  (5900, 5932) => 3.7 angstrom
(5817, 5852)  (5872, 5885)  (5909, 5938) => 0.4 angstrom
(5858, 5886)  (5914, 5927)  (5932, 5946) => 0.0 angstrom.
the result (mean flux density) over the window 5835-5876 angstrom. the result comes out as 9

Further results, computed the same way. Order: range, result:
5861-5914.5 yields 8.01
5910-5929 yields 8.85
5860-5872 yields 8.86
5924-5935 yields 8.88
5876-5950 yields 8.3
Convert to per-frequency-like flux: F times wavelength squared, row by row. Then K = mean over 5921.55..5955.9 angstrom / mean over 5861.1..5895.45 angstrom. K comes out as 1.17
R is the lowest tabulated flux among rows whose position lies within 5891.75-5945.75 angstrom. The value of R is 4.57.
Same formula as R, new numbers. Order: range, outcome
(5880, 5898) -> 3.81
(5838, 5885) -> 8.58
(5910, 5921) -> 8.18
